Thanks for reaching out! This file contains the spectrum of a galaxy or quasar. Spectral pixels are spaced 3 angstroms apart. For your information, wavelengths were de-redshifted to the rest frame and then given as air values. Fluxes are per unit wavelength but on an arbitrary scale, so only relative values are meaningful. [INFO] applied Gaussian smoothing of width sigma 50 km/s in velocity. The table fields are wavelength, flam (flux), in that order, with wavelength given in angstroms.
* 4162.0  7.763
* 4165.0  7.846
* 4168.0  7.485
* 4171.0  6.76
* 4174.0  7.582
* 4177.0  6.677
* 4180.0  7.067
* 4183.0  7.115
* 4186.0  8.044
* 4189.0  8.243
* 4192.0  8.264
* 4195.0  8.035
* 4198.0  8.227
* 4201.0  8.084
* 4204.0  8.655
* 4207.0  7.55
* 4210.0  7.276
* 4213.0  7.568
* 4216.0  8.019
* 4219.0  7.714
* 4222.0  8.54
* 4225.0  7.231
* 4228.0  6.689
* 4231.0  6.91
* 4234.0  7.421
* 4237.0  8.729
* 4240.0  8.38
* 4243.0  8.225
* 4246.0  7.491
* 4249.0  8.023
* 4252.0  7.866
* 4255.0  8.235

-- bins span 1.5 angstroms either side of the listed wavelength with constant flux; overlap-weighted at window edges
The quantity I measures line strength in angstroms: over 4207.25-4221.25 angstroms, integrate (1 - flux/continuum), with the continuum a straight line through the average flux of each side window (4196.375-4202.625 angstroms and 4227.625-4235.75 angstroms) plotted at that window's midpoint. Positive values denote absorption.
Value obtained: 0.0 angstroms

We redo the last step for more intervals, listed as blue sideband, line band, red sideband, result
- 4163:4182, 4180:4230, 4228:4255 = -1.8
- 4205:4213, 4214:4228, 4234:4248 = 0.0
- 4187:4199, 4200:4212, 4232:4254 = 0.4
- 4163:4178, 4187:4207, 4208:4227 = -1.8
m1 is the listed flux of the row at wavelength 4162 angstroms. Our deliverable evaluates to 7.763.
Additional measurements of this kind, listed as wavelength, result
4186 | 8.044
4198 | 8.227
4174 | 7.582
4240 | 8.38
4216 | 8.019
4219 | 7.714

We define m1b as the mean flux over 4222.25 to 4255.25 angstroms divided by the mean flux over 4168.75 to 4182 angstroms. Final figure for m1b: 1.1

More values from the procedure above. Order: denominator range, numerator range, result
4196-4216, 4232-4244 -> 1.03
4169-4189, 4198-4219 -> 1.08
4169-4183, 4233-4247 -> 1.15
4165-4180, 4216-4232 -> 1.04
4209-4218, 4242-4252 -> 1.03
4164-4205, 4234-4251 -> 1.05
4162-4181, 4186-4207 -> 1.12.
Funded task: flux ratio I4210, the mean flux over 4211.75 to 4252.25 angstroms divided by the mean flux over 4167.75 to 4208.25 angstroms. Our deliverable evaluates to 1.0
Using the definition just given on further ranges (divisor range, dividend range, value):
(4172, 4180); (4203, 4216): 1.09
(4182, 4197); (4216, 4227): 0.98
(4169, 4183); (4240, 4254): 1.13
